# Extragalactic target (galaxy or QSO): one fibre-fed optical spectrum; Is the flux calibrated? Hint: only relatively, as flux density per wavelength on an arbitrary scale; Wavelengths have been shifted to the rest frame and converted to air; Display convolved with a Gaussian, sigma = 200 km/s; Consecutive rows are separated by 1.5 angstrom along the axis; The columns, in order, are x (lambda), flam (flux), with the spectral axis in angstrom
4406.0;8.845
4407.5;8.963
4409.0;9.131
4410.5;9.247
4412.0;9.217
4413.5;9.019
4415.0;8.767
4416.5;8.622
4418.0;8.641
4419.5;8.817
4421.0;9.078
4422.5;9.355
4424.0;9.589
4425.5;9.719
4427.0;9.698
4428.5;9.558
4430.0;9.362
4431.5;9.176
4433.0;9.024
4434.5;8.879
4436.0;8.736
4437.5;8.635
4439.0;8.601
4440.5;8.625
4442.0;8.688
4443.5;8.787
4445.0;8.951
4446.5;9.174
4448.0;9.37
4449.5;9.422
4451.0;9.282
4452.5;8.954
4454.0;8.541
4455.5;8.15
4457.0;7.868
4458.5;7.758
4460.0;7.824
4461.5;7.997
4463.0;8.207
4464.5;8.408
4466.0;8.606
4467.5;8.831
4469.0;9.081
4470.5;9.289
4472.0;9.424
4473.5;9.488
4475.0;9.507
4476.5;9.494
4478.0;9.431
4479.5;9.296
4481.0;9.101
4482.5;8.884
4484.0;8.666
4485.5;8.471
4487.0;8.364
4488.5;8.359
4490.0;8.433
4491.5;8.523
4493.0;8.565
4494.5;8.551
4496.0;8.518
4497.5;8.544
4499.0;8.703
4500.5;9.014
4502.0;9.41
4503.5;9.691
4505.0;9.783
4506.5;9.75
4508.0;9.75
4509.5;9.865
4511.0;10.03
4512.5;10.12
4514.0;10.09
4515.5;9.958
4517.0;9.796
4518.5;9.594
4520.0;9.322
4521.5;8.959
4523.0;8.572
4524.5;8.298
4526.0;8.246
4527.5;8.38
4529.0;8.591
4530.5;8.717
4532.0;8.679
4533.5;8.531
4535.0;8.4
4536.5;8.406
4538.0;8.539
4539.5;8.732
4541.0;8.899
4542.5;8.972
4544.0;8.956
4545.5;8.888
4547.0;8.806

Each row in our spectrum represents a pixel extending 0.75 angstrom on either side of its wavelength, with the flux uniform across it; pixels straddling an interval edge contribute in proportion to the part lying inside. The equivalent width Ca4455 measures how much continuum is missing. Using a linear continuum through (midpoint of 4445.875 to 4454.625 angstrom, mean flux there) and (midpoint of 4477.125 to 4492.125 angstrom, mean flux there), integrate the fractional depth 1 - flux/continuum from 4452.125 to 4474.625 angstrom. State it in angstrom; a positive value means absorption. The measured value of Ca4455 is 1.0 angstrom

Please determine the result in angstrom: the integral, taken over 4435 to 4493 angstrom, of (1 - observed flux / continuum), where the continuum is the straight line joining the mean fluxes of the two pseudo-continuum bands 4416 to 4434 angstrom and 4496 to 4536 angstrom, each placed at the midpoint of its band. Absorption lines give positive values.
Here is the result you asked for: 2.7 angstrom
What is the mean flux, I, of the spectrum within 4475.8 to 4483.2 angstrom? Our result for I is 9.24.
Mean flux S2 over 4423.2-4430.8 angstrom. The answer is 9.58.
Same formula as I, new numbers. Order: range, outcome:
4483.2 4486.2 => 8.58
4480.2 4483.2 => 9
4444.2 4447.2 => 9.06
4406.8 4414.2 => 9.12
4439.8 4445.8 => 8.77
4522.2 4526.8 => 8.38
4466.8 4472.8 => 9.16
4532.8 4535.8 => 8.46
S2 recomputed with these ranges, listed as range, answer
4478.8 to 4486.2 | 8.88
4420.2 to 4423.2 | 9.21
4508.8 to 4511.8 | 9.95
